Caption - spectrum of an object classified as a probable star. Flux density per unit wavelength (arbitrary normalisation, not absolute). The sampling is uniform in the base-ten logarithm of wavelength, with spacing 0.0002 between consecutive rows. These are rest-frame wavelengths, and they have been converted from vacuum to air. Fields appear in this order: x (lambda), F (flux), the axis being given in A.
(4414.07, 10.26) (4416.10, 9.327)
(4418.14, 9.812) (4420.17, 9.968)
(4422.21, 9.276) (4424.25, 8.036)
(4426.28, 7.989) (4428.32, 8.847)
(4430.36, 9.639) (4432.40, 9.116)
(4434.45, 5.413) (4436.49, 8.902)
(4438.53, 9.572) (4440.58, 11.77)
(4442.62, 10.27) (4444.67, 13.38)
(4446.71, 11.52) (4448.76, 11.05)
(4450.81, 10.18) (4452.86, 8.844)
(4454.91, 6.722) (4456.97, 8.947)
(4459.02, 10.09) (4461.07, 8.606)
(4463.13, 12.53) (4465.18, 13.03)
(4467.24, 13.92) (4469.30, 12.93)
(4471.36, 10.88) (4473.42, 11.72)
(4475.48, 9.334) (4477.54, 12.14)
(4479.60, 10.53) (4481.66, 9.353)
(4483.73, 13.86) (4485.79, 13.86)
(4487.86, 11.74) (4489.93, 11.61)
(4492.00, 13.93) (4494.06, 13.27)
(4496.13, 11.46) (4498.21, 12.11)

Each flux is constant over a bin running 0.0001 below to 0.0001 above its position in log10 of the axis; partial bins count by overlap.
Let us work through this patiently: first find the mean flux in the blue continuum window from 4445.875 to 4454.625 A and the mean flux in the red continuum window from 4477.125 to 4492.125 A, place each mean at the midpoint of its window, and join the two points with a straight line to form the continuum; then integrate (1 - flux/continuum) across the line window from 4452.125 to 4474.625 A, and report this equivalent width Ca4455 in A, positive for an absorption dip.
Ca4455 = 0.2 A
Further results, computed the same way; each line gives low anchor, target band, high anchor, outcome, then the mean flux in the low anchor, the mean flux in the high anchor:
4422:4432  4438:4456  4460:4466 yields -0.5 A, 8.74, 11.3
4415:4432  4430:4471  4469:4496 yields 0.3 A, 9.12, 11.9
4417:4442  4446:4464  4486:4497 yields 1.2 A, 9.05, 12.5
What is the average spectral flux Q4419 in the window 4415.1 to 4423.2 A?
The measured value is 9.59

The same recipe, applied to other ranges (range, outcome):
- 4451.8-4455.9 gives 7.81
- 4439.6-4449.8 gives 11.6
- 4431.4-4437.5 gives 7.8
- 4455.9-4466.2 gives 10.6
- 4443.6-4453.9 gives 11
